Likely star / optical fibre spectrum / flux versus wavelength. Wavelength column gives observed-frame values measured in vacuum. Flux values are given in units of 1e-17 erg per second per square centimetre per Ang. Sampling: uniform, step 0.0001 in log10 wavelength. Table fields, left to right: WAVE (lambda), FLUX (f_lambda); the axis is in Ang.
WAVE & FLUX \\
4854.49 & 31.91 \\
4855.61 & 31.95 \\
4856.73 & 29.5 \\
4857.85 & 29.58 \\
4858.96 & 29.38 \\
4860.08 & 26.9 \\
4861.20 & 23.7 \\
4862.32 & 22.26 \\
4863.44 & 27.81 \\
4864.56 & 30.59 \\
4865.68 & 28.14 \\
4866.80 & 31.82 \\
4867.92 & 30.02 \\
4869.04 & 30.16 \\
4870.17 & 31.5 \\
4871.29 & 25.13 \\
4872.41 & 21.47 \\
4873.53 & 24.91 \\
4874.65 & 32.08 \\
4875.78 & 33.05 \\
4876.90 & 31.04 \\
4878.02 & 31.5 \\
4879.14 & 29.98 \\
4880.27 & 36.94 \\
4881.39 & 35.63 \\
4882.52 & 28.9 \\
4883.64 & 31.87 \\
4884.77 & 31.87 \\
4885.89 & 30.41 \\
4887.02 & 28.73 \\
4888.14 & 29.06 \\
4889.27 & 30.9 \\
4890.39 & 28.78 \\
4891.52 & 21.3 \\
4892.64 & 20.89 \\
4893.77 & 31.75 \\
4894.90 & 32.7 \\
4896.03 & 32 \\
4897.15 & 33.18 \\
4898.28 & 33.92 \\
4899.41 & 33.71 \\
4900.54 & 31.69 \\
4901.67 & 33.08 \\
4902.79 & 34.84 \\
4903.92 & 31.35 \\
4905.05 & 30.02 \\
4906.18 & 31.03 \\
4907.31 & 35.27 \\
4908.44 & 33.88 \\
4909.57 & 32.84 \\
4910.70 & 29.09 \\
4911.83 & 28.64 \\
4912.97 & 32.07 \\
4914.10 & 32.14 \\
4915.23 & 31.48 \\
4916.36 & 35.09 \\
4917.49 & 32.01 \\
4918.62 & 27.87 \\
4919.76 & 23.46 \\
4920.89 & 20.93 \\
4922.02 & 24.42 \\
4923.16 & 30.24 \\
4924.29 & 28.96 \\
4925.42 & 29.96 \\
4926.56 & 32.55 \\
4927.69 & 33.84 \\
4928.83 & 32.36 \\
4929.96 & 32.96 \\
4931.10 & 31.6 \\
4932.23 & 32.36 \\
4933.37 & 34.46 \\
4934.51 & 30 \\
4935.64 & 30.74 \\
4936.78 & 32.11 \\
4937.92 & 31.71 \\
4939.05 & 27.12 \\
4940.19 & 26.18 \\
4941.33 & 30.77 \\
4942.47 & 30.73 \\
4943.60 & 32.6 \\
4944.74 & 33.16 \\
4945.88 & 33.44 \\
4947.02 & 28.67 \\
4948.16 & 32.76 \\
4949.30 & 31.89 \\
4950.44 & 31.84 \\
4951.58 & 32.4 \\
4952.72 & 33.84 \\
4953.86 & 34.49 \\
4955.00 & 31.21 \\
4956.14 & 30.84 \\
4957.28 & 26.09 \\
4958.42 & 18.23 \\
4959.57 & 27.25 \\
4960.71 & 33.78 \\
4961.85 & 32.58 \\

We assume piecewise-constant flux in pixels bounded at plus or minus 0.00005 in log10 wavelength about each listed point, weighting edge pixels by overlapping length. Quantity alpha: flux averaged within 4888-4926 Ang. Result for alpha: 30.3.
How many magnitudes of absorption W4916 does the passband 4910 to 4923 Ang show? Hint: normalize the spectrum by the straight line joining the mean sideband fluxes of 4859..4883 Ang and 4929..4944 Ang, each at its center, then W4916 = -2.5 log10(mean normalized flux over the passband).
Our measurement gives 0.058 mag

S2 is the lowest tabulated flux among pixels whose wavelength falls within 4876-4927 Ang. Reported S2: 20.89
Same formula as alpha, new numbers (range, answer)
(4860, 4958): 30.4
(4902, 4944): 30.8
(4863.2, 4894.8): 29.6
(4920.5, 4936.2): 30.5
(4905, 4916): 31.8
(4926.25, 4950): 31.5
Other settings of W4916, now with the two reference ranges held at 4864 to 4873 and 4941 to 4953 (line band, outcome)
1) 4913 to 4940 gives 0.03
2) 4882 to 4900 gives -0.02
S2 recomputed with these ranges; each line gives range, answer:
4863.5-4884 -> 21.47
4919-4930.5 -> 20.93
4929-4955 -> 26.18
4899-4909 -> 30.02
